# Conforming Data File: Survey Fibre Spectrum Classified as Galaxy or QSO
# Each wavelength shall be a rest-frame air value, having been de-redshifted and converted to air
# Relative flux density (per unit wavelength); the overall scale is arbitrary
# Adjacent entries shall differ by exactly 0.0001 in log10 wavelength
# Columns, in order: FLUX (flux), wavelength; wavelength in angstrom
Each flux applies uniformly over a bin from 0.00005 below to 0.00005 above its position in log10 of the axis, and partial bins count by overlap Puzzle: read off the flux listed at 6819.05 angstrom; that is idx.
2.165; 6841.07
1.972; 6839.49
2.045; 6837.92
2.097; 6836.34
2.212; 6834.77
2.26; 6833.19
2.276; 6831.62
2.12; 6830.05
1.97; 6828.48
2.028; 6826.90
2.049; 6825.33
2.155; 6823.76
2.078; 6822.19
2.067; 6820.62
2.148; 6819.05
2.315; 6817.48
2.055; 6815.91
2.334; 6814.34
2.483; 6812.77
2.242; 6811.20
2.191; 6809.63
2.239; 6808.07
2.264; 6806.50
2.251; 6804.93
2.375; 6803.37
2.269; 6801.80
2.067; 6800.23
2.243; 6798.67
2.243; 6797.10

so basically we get 2.148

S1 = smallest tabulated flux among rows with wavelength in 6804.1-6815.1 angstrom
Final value 2.191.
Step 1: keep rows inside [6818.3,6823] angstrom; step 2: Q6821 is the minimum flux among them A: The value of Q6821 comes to 2.067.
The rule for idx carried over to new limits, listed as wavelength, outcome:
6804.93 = 2.251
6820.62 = 2.067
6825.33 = 2.049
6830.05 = 2.12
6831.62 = 2.276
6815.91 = 2.055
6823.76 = 2.155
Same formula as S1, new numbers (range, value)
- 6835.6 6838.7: 2.045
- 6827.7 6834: 1.97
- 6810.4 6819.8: 2.055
